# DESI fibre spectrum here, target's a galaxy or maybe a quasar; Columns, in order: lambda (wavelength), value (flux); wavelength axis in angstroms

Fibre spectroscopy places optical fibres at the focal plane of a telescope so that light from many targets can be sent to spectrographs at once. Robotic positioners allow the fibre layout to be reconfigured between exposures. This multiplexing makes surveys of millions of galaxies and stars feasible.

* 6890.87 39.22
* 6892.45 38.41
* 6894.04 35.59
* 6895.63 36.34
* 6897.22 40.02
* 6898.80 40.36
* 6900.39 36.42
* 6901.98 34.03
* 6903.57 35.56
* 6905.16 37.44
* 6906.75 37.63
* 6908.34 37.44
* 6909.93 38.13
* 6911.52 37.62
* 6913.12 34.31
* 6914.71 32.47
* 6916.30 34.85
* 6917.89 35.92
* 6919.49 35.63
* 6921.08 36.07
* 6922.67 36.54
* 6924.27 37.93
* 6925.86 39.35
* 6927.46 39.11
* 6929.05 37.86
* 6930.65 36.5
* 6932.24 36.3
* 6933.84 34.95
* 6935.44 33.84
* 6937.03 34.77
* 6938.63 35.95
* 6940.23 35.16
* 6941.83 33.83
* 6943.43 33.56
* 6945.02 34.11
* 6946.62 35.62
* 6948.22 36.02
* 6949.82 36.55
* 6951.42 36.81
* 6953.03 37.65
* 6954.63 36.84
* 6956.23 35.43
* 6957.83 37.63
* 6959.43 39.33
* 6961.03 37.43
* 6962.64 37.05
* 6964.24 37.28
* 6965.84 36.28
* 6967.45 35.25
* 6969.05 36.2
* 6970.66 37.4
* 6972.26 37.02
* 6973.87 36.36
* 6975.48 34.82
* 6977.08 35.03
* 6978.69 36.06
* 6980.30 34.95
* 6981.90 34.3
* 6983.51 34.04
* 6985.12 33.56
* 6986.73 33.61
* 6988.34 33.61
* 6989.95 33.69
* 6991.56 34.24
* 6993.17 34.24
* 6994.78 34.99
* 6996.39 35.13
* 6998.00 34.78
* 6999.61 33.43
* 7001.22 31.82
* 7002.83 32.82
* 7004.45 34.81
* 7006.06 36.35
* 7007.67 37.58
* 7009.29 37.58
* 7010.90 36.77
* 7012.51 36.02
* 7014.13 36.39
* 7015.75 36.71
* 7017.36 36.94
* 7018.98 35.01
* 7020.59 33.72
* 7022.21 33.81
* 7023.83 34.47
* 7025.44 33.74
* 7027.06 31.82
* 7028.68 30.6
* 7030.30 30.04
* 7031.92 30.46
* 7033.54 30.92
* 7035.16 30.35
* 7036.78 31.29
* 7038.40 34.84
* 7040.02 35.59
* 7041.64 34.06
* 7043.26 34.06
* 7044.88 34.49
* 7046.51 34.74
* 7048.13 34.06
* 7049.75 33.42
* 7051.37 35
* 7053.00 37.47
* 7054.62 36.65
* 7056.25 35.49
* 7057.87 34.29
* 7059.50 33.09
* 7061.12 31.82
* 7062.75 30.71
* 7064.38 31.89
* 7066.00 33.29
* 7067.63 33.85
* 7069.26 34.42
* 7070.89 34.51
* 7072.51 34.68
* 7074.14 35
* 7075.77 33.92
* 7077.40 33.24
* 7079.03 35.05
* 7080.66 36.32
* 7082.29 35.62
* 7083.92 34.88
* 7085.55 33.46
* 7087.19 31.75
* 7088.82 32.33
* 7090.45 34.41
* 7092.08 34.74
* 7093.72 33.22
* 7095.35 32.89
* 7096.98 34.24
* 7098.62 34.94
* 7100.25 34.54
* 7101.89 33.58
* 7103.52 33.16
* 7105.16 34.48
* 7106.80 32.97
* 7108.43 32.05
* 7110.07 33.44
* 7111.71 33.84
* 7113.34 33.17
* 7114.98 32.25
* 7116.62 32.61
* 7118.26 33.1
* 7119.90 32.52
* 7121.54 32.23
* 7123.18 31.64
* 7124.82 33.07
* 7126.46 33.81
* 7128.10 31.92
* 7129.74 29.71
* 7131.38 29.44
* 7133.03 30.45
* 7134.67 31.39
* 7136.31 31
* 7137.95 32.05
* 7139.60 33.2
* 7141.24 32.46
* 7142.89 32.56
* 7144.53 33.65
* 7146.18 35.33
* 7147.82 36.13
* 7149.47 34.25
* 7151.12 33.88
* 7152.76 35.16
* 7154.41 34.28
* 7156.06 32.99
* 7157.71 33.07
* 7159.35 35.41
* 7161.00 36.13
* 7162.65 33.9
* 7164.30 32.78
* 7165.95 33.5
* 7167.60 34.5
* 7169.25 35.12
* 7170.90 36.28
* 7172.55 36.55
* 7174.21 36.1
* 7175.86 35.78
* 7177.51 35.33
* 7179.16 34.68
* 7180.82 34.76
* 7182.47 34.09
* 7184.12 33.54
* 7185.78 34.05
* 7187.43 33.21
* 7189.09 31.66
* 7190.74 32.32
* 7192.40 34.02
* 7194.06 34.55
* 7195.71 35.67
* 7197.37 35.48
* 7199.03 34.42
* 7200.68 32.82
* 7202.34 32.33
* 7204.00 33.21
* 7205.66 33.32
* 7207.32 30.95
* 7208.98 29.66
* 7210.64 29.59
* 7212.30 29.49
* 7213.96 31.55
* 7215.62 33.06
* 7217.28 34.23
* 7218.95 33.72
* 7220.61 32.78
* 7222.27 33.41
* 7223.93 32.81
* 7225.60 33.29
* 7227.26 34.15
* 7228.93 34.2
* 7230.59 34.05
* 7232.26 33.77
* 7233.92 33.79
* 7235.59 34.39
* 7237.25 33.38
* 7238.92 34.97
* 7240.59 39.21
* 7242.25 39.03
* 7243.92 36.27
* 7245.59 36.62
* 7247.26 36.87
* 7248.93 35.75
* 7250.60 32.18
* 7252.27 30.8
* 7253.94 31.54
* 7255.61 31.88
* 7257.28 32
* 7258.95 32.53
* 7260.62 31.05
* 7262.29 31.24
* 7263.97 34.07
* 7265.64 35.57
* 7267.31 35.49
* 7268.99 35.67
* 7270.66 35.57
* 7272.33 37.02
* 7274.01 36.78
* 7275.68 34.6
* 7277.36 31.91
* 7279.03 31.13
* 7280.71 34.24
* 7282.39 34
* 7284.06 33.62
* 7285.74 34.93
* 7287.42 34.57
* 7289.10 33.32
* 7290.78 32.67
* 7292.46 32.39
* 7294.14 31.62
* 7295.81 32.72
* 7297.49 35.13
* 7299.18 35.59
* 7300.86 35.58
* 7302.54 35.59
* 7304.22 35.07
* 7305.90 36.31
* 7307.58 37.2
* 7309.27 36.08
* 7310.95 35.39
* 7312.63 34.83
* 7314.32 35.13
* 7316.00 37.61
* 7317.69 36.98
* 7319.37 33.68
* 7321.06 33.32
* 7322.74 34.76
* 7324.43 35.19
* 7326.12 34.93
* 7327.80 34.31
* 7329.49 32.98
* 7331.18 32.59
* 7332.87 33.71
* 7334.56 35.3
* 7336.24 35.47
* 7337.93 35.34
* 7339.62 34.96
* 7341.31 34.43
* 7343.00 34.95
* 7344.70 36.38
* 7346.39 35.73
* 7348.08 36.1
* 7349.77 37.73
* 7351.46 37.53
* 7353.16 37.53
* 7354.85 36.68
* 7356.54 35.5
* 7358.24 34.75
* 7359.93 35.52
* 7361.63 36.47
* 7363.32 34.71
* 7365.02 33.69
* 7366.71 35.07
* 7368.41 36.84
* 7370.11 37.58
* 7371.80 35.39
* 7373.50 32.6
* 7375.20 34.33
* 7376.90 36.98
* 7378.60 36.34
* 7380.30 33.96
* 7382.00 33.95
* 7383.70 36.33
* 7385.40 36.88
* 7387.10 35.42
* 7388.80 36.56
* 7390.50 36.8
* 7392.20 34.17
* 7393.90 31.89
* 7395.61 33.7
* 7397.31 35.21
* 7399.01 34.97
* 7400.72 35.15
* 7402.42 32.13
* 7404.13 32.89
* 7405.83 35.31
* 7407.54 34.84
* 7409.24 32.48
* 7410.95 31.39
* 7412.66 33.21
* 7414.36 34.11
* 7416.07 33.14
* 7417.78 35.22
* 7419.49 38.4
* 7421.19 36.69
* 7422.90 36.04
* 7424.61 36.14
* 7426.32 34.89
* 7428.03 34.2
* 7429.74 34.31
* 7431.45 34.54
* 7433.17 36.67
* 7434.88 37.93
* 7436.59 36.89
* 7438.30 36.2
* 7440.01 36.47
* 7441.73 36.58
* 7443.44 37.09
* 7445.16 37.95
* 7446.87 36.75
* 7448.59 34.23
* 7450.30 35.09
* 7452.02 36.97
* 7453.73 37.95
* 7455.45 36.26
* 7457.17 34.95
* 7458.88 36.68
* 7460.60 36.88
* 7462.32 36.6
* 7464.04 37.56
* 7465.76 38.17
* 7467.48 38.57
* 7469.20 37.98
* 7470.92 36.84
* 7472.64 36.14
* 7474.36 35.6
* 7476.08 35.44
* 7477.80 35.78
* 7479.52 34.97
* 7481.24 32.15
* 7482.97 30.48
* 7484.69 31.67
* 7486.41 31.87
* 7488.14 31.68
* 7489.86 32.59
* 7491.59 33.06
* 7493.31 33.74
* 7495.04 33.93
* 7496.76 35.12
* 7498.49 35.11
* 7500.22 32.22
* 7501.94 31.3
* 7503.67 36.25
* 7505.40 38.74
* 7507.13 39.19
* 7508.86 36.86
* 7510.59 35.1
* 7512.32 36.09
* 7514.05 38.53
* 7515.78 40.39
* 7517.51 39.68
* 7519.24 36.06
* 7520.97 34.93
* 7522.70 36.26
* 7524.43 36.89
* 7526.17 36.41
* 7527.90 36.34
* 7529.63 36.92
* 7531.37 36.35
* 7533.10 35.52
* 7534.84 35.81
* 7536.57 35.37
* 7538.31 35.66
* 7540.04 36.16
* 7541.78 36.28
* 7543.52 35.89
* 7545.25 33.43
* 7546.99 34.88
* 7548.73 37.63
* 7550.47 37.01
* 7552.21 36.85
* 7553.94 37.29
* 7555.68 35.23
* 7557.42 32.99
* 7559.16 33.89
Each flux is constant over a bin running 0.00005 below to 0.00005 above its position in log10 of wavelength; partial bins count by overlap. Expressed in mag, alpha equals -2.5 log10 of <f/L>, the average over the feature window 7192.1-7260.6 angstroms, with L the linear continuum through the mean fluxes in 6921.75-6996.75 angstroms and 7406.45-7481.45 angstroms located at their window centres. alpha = 0.07 mag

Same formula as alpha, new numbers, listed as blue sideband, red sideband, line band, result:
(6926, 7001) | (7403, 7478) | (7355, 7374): 0.013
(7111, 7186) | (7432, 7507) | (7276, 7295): 0.039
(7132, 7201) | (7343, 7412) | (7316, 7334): 0.015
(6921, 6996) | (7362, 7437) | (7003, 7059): 0.041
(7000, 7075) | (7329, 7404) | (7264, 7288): 0.008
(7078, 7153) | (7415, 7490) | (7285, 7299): 0.033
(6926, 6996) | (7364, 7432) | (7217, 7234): 0.050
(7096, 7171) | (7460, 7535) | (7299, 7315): -0.040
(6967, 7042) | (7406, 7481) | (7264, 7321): 0.019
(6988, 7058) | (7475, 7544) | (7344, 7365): -0.035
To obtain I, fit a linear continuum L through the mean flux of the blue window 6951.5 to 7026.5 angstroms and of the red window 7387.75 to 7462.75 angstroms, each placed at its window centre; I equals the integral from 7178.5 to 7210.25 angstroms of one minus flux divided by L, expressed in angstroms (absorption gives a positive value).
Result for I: 1.9 angstroms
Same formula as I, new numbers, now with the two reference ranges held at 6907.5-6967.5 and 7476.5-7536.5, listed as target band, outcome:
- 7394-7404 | 0.42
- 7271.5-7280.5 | 0.35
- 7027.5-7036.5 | 1.37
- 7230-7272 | 1.60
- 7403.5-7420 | 0.65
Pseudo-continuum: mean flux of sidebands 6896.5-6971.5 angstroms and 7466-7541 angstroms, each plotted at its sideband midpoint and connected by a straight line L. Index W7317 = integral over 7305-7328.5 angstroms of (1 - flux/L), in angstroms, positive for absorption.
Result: 0.3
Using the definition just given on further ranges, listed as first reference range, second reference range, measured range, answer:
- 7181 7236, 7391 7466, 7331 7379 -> -1.2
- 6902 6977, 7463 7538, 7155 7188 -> 1.3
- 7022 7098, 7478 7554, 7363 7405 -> -0.1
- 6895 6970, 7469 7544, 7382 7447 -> 0.7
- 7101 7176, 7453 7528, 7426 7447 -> -0.5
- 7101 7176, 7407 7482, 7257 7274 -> 0.1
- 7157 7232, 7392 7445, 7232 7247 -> -0.8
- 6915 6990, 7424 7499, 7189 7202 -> 0.6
